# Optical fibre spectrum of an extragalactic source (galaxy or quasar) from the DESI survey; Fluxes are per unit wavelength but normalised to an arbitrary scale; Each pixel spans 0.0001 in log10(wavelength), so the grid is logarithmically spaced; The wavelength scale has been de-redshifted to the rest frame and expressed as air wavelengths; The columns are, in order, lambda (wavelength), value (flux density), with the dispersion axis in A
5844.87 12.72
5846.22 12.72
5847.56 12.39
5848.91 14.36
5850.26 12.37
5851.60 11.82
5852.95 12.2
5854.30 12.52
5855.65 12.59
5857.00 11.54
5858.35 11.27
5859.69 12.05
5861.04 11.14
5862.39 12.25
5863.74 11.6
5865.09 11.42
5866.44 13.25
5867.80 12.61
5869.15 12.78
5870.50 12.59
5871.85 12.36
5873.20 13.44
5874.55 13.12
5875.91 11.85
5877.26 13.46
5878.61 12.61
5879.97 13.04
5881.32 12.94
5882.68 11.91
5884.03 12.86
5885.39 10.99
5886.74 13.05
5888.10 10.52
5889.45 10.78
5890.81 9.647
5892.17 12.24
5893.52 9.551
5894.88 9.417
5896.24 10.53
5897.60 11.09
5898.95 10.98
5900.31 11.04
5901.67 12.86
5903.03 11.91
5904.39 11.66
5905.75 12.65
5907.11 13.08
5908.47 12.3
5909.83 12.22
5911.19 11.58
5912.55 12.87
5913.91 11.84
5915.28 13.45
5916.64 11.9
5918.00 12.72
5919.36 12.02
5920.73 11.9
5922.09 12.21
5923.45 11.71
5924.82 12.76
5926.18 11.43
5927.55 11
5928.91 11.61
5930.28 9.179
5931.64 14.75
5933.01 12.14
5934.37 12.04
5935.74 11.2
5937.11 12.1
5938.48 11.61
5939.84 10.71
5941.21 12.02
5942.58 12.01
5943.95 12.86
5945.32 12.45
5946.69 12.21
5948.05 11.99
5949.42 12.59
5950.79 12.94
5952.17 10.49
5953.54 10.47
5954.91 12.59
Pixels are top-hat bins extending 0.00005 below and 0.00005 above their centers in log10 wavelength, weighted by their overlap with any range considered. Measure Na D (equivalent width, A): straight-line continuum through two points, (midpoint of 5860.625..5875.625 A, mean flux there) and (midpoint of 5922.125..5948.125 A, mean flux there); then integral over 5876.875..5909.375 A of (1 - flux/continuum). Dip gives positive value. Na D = 1.4 A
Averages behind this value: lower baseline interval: 12.4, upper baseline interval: 11.9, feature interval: 11.7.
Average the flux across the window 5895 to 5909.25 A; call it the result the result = 11.7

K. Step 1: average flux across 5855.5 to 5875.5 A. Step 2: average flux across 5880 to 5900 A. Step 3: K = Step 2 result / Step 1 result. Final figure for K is 0.92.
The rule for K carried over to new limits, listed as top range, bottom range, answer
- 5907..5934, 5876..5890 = 0.99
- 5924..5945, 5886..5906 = 1.06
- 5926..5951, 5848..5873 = 0.97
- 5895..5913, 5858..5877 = 0.96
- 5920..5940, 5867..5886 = 0.93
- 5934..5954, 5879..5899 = 1.05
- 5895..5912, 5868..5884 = 0.92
